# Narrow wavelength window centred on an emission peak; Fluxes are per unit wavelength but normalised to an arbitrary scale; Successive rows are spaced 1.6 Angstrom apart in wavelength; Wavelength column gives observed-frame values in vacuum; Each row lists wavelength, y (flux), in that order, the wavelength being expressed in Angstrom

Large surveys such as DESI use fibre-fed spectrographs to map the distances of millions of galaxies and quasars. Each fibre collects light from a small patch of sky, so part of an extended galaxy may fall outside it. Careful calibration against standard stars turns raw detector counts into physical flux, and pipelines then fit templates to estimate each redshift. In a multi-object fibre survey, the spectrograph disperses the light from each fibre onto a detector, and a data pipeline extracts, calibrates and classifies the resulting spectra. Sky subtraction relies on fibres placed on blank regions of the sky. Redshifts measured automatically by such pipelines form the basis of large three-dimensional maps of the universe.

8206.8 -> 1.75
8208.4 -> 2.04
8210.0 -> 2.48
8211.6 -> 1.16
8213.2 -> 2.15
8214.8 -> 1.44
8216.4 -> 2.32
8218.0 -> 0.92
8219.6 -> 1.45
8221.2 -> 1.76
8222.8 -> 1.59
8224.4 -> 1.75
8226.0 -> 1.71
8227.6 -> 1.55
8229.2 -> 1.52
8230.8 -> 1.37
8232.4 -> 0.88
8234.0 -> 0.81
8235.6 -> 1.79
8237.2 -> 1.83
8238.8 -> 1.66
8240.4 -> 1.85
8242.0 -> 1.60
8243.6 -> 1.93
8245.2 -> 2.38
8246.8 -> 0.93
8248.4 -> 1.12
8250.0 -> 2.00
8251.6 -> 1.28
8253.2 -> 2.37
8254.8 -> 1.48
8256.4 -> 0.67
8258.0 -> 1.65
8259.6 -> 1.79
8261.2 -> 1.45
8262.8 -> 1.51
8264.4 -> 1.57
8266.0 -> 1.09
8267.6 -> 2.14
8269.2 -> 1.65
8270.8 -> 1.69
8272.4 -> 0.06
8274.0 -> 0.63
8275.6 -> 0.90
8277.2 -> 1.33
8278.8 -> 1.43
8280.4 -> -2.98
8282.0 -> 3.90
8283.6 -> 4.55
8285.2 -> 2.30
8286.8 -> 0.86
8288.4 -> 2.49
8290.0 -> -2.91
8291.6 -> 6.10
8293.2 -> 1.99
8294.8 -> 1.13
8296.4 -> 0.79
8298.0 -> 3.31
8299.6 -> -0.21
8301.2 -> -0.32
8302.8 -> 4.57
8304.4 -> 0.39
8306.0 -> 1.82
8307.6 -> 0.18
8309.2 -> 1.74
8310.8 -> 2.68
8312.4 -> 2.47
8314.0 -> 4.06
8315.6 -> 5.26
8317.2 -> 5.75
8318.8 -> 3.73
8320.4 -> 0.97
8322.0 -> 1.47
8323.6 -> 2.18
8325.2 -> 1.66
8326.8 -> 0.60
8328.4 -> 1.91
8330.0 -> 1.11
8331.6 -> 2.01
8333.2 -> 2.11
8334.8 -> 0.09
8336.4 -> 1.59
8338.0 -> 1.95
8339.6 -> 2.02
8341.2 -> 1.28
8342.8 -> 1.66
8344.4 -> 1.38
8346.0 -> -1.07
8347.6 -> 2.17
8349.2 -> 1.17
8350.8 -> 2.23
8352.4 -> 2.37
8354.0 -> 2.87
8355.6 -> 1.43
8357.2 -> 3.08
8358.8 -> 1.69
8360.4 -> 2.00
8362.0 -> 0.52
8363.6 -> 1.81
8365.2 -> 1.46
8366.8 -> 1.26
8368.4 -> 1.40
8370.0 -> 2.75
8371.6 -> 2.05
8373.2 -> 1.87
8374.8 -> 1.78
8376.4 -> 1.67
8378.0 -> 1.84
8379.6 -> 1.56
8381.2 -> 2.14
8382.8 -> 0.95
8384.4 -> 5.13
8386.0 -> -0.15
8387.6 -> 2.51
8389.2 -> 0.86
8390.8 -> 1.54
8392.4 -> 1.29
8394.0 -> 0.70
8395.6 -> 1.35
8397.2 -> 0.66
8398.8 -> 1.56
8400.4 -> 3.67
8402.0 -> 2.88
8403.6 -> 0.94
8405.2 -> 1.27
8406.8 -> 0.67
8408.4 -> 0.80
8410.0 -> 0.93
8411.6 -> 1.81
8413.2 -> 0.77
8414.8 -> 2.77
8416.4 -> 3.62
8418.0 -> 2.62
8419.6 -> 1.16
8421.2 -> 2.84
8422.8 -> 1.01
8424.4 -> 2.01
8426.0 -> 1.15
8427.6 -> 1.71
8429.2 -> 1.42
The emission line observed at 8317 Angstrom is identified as H-gamma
